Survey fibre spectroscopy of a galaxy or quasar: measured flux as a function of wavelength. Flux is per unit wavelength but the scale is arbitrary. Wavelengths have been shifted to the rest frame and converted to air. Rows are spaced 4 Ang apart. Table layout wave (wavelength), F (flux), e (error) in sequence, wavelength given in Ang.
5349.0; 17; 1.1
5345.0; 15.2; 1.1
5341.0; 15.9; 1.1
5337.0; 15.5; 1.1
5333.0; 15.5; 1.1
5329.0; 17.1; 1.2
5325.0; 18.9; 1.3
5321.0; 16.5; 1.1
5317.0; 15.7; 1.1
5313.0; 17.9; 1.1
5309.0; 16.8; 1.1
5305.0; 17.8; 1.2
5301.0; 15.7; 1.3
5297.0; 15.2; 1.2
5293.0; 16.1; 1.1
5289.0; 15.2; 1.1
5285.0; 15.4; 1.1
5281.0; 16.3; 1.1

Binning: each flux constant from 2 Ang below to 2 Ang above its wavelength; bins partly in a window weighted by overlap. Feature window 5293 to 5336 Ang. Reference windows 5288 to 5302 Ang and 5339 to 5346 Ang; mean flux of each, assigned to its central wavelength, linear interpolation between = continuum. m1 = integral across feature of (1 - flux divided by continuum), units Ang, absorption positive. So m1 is -3.0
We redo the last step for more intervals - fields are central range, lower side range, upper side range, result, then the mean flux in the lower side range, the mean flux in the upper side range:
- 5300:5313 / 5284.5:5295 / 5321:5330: -0.3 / 15.6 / 17.8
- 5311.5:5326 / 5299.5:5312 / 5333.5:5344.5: -0.6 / 16.9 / 15.6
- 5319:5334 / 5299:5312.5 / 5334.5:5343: -0.9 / 16.9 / 15.7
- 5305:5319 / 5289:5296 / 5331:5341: -1.2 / 15.7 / 15.6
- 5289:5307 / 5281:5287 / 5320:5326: 0.4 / 15.7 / 17.7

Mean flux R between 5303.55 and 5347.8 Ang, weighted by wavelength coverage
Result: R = 16.6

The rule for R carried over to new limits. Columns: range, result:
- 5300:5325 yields 16.9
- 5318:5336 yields 16.8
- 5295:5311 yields 16.4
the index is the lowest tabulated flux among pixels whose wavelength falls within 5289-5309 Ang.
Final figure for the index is 15.2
